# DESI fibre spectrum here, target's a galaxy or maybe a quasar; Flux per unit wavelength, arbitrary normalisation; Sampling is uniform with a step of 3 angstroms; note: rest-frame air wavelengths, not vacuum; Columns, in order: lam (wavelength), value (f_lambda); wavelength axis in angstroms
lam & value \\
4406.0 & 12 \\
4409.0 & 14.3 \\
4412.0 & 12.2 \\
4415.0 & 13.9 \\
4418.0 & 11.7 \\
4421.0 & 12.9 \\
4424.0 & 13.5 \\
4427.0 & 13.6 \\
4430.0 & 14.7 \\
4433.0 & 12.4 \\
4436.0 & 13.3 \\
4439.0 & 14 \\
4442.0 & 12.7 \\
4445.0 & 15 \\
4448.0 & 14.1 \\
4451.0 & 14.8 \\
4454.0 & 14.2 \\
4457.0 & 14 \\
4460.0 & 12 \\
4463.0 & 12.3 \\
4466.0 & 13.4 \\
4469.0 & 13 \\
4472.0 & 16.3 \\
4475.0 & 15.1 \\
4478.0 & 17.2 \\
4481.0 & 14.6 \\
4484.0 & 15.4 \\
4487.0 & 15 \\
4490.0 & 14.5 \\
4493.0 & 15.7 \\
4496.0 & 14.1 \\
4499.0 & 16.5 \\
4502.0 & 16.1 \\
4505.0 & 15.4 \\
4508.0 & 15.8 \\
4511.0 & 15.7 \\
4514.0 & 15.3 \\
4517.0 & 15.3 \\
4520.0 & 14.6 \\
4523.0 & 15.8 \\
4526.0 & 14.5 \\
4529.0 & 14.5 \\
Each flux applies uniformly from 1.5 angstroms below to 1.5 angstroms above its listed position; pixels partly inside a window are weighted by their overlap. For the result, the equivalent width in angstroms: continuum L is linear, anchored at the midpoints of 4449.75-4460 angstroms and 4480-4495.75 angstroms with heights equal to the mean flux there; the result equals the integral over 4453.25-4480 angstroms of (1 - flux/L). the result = 0.3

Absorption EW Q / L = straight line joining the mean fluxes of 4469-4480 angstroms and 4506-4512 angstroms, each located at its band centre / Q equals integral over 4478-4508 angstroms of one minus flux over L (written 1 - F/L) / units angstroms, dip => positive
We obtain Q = 0.6 angstroms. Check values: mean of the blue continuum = 15.7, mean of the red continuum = 15.7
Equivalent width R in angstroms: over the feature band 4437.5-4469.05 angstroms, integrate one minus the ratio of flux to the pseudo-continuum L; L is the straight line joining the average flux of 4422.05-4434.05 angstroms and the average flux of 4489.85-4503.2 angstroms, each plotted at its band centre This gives 1.4 angstroms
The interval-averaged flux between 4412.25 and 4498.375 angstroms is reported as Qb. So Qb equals 14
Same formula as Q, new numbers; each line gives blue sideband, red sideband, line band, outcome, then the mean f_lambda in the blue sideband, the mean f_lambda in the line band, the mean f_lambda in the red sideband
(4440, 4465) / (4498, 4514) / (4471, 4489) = -0.97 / 13.6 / 15.5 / 15.8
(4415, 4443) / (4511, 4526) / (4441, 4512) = -2.03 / 13.2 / 14.7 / 15.2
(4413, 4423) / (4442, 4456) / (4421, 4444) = 0.10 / 12.8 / 13.5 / 14.3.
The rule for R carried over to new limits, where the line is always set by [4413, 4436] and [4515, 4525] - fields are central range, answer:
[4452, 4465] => 0.7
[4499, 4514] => -0.9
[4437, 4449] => -0.3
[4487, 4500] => -0.4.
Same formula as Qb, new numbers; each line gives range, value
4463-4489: 14.8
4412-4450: 13.4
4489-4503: 15.4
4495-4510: 15.6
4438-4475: 13.9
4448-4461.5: 13.8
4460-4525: 15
